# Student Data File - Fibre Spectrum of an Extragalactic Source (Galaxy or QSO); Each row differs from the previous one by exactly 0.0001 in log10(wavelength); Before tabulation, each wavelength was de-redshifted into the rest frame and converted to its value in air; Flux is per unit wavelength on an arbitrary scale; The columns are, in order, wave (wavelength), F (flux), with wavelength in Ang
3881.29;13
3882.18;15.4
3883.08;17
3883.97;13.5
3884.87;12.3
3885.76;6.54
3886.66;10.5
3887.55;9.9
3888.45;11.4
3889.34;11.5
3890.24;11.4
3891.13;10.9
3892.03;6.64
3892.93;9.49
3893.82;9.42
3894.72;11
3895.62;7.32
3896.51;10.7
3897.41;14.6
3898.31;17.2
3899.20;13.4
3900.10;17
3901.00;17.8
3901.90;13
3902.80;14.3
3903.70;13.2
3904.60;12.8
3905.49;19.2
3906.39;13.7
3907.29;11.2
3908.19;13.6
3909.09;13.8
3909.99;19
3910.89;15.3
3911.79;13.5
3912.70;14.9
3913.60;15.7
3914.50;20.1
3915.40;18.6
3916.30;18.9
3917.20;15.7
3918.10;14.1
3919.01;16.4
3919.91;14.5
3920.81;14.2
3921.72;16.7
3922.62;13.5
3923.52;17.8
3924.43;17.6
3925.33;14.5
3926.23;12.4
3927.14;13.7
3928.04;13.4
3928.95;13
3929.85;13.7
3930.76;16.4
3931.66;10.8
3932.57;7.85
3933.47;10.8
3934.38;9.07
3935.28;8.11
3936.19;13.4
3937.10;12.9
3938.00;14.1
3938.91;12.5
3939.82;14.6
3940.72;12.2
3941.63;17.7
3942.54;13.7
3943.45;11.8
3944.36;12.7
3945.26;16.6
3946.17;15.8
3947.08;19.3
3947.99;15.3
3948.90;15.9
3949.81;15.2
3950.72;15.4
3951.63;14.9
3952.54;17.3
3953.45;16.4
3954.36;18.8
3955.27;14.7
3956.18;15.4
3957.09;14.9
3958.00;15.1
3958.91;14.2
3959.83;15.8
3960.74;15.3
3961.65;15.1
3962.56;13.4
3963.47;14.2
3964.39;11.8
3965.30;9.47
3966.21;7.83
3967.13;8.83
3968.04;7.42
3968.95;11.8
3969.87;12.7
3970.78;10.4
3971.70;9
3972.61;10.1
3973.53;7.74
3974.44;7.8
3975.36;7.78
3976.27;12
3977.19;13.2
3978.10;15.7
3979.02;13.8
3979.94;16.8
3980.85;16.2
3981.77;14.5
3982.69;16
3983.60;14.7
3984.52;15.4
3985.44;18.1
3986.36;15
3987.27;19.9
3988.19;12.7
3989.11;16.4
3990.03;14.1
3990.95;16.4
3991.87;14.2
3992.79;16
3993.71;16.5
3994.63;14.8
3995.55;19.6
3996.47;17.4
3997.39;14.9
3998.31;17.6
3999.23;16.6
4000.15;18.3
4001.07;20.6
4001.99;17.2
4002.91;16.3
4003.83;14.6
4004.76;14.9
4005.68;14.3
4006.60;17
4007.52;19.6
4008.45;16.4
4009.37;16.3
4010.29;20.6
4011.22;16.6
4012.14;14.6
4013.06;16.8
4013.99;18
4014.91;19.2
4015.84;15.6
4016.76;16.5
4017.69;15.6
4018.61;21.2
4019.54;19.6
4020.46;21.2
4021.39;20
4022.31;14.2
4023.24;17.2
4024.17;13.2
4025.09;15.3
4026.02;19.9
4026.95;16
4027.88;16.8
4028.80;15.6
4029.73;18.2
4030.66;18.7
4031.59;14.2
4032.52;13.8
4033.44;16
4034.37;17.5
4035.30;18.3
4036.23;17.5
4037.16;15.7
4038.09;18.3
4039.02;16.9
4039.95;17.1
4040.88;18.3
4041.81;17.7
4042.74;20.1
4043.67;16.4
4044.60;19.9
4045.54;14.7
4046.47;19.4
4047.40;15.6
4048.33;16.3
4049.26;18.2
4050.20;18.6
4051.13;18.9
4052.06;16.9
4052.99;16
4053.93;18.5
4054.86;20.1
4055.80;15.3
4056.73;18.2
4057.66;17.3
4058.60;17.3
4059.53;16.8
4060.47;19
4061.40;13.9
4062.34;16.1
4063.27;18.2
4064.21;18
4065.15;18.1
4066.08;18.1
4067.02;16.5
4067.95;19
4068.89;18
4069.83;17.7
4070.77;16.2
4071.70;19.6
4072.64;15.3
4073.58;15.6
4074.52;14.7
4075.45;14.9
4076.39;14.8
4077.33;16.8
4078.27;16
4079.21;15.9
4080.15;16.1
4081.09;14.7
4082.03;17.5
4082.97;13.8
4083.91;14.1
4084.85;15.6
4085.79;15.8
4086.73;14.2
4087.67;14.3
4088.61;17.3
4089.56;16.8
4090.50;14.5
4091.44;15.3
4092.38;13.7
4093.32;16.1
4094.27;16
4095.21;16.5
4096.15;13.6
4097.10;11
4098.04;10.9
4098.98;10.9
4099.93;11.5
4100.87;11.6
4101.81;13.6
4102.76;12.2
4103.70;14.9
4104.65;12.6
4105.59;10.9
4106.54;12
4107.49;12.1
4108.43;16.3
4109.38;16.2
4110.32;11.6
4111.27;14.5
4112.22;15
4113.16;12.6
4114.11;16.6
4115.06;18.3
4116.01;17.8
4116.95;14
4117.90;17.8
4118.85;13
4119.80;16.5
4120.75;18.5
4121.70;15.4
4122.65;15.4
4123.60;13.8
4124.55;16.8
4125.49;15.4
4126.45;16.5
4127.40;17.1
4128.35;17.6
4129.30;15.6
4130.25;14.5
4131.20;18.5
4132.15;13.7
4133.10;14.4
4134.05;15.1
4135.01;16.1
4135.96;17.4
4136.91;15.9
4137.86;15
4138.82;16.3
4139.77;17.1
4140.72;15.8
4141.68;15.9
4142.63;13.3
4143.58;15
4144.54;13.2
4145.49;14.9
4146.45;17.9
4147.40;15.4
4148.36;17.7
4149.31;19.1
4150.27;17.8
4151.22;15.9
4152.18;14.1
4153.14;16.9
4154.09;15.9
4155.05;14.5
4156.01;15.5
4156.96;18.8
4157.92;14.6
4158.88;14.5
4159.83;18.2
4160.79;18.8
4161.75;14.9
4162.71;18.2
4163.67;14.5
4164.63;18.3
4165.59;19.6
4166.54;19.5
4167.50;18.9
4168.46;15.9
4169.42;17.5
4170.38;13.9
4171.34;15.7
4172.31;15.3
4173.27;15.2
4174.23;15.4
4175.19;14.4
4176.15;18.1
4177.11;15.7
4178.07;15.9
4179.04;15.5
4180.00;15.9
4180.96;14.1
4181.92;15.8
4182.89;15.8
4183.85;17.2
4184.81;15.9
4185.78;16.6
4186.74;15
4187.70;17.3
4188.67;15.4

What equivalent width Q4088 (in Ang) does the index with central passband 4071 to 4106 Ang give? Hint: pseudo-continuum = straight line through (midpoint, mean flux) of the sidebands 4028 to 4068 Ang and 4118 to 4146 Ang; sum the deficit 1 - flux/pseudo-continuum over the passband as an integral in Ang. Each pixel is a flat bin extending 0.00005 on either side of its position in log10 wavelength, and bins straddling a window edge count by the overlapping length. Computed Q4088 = 4.1 Ang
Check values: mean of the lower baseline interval 17.3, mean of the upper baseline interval 15.7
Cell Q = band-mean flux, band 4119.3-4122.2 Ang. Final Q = 16.7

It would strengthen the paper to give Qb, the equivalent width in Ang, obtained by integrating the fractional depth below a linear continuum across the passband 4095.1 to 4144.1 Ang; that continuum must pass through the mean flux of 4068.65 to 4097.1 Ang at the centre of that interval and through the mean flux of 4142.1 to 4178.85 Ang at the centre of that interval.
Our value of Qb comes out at 3.47 Ang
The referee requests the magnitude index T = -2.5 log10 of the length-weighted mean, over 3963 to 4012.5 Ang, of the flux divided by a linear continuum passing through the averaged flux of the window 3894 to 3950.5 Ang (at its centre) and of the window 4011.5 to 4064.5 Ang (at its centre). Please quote 0.11 mag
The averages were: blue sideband 14.3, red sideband 17.3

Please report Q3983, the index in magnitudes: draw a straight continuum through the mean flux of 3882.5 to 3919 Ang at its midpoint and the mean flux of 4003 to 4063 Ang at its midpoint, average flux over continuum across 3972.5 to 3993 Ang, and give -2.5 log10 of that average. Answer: 0.12 mag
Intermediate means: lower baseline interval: 13.5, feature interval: 14.2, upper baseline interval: 17.2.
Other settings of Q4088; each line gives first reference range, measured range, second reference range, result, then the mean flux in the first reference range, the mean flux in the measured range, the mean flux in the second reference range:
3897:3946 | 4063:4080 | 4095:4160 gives -2.15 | 14.4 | 16.8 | 15.1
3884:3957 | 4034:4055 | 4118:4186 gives -3.59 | 13.9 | 17.7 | 16.1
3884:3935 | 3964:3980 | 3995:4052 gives 5.06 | 13.5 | 10.6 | 17.2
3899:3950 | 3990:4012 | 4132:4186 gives -2.47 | 14.5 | 16.7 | 16.1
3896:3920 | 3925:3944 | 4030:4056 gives 3.62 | 15.3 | 12.7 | 17.3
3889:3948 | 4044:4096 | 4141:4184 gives -4.31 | 13.9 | 16.6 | 16.2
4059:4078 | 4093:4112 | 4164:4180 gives 3.96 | 16.9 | 13.2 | 16.5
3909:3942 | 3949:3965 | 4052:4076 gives -0.16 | 14.4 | 15.1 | 17.1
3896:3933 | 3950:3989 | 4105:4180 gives 3.92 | 14.8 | 13.6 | 15.9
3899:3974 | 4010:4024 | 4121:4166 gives -2.66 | 14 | 17.7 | 16.1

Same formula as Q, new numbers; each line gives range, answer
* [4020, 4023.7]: 18.2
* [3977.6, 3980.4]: 15.4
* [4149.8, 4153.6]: 16.2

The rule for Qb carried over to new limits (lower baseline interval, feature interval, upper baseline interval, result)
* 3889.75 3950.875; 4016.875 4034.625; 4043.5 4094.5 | -1.37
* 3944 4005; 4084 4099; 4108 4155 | 0.83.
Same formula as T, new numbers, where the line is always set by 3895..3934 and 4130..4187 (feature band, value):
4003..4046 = -0.123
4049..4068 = -0.136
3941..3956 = -0.065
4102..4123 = 0.079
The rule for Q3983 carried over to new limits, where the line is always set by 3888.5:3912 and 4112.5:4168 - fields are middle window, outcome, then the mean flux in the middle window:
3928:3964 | -0.04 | 14.2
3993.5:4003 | -0.20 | 17.3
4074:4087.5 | 0.01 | 15.3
